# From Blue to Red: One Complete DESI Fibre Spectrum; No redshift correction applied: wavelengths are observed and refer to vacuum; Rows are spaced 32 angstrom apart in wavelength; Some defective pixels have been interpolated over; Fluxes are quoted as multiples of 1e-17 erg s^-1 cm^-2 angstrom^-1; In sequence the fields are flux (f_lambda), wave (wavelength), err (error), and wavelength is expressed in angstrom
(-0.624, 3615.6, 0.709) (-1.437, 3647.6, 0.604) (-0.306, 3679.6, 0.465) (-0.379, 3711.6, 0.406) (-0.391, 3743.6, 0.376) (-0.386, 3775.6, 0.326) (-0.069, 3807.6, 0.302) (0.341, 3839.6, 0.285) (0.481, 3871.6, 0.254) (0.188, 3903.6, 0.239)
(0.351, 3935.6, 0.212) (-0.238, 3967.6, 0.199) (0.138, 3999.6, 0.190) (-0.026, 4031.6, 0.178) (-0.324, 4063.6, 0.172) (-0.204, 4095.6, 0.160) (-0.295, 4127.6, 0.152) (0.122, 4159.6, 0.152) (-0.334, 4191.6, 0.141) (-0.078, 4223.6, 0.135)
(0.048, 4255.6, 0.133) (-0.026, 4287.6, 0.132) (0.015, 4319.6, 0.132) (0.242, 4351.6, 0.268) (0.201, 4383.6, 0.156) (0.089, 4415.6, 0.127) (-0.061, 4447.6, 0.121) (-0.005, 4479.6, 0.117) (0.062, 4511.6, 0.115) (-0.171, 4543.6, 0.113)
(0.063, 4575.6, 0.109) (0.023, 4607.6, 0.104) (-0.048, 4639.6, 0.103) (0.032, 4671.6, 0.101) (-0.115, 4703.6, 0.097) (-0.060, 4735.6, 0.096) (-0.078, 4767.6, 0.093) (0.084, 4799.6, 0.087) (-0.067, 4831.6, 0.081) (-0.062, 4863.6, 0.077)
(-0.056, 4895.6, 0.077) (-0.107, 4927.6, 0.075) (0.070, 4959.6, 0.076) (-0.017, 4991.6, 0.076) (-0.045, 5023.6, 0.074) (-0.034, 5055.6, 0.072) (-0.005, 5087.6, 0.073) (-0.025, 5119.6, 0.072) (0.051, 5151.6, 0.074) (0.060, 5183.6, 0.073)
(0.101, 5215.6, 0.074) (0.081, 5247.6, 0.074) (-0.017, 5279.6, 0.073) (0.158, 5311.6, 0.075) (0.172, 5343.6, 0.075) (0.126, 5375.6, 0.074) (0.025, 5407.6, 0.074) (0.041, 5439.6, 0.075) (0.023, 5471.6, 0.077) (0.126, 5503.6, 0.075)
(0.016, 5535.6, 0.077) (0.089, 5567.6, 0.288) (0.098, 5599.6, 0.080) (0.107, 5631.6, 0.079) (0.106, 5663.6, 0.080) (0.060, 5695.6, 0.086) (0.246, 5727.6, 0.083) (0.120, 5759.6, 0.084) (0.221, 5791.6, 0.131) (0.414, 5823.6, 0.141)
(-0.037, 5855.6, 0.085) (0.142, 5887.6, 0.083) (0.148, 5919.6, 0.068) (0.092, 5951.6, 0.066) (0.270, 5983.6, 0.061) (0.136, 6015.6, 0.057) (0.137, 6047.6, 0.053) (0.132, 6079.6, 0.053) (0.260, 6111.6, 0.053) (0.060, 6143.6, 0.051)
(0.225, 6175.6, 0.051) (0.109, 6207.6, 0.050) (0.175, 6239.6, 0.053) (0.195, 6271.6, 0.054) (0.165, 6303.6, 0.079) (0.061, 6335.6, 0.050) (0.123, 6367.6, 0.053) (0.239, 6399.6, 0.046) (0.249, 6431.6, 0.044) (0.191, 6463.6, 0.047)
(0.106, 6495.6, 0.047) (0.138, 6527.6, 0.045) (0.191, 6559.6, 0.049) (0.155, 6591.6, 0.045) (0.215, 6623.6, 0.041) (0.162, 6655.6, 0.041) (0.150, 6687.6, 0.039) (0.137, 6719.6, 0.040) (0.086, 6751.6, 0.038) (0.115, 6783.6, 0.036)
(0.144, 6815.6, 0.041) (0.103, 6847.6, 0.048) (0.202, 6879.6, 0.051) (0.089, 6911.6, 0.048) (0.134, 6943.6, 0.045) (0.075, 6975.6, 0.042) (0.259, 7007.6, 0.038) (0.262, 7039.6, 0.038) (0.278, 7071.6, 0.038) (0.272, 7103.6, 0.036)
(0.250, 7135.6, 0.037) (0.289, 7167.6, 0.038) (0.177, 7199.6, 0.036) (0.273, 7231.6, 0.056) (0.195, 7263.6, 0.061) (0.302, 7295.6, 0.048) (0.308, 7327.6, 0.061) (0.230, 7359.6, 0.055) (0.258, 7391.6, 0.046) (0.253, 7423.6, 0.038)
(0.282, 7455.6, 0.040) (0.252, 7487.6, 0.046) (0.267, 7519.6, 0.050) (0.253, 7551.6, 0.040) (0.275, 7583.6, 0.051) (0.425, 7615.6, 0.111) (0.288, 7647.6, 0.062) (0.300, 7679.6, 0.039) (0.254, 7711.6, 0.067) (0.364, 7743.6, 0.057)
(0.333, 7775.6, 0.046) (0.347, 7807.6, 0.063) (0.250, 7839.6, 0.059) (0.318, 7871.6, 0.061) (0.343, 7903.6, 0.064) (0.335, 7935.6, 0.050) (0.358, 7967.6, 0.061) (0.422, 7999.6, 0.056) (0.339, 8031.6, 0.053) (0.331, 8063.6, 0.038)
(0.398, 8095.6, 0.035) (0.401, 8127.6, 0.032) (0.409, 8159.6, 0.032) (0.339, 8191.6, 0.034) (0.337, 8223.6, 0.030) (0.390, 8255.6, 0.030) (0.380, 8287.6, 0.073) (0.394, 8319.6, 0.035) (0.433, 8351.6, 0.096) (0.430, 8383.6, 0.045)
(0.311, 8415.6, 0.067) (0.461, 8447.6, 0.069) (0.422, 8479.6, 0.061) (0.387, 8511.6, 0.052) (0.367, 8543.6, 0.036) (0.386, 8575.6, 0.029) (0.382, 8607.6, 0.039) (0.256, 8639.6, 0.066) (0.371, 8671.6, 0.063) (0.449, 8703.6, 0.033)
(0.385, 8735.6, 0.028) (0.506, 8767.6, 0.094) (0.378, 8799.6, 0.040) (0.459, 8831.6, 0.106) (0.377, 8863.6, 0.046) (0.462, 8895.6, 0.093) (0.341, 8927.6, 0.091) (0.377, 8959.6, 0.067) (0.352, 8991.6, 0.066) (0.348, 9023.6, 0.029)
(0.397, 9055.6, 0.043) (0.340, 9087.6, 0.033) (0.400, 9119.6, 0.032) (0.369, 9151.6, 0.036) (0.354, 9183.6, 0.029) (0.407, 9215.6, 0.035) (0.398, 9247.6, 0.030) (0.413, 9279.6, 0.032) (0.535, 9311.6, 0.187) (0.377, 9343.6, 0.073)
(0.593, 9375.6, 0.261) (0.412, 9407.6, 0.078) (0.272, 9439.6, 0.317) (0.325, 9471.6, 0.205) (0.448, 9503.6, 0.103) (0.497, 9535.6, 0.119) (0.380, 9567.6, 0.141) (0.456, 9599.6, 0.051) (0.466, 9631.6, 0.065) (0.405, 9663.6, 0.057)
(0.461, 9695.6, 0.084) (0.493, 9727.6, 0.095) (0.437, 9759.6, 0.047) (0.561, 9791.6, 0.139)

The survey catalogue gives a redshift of 0.755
